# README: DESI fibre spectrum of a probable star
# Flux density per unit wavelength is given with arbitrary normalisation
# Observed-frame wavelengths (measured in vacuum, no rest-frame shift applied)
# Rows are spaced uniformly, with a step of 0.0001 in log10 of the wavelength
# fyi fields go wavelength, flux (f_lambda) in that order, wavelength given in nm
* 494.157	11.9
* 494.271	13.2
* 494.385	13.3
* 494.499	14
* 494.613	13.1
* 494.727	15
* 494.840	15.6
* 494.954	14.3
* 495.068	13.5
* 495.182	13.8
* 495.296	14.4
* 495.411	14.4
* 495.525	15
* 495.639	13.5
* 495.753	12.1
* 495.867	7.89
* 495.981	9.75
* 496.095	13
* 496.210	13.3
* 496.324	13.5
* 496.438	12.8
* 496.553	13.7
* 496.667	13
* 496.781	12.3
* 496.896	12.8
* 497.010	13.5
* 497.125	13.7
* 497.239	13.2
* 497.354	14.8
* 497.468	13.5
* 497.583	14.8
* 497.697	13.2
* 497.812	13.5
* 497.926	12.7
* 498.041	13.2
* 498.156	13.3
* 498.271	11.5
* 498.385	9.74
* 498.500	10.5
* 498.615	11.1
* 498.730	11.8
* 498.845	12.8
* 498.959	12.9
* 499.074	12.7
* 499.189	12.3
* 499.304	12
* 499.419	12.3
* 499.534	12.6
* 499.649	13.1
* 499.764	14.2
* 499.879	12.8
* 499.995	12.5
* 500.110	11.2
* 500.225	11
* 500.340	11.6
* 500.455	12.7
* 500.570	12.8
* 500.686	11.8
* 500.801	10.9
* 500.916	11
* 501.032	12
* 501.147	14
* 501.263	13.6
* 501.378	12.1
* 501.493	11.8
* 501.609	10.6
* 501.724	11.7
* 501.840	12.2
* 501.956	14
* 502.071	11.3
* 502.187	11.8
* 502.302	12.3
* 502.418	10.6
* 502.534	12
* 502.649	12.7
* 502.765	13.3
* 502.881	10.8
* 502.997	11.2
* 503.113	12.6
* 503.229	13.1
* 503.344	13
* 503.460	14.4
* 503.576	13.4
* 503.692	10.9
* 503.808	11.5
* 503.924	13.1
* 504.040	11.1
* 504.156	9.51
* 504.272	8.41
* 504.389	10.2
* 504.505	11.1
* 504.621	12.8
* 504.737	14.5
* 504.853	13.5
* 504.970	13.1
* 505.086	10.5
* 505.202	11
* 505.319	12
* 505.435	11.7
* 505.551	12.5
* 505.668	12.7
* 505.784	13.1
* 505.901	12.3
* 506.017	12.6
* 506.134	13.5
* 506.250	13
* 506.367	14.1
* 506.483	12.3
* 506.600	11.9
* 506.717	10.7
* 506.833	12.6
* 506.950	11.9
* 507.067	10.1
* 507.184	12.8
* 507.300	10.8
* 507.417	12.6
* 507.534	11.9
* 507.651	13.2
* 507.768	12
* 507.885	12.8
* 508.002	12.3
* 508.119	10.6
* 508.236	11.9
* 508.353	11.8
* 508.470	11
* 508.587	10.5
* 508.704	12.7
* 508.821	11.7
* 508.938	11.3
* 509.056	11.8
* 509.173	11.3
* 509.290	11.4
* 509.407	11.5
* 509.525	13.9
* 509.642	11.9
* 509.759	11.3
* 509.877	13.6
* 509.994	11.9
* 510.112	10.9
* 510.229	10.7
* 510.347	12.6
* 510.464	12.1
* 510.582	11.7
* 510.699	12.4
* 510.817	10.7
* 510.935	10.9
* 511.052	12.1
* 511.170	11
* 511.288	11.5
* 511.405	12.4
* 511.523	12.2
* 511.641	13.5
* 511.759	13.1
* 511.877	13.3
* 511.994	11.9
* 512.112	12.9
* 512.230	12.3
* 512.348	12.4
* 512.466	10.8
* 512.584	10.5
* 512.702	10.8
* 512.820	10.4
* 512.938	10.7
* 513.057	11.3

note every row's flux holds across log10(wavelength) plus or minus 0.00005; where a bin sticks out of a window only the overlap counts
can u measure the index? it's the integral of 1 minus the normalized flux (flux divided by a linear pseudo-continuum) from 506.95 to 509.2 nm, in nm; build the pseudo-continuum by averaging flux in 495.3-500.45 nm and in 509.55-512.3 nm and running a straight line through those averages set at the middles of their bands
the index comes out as 0.08 nm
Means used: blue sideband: 12.6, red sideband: 12.1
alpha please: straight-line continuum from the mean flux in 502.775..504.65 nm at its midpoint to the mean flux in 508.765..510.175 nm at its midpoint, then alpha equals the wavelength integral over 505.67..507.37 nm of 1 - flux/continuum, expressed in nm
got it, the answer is -0.07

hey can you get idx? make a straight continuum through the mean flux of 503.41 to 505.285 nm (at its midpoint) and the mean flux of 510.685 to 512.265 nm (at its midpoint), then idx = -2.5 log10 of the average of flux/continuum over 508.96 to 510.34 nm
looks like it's 0.02 mag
